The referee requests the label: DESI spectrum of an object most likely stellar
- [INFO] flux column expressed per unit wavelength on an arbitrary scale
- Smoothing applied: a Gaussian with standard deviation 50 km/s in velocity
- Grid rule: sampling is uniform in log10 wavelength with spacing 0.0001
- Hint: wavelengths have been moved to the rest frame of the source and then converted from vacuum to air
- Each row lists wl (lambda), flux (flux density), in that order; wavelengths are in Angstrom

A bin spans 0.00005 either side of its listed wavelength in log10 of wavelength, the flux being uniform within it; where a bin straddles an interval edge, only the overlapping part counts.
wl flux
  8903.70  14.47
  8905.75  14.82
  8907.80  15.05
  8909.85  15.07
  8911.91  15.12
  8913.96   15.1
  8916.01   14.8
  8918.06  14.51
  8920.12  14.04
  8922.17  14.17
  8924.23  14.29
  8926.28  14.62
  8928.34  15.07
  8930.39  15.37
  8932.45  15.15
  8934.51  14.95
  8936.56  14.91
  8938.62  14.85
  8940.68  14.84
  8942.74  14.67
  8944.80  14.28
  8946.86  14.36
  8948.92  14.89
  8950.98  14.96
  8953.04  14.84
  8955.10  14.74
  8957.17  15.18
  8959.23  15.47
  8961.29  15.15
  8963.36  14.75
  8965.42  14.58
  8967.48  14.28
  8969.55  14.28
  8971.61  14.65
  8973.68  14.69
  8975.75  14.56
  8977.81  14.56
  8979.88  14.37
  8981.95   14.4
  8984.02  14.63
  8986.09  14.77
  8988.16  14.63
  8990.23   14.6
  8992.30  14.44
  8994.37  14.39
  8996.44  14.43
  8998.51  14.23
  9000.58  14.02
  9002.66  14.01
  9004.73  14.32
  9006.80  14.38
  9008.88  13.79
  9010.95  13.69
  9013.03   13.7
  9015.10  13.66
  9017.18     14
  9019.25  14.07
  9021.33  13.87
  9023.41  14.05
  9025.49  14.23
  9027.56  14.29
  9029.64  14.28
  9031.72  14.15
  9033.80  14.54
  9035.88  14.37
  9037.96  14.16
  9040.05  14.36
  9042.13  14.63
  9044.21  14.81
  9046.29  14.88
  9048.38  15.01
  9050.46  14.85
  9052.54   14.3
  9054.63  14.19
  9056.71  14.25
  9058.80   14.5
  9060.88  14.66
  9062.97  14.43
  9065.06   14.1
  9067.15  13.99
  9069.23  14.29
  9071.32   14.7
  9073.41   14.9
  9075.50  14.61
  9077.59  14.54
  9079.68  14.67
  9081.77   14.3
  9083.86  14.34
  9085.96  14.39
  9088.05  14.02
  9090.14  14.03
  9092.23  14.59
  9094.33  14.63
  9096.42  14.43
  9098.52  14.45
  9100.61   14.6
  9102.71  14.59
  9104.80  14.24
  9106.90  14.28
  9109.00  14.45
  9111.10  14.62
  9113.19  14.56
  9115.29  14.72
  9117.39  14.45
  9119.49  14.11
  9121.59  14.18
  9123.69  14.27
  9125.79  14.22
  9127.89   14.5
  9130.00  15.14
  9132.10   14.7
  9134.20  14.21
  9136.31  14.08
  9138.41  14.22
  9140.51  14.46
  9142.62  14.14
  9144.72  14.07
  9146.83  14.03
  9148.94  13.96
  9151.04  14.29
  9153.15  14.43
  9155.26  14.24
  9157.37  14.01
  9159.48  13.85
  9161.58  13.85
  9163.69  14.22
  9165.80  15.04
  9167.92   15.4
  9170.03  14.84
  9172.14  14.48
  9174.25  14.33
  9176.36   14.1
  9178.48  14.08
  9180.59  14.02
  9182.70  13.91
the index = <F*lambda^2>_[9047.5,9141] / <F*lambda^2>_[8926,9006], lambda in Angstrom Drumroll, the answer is 1.0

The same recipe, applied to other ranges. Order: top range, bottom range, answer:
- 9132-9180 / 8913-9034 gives 1.03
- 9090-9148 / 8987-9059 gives 1.03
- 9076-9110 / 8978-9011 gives 1.03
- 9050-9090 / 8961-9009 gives 1.02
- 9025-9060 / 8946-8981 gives 1.00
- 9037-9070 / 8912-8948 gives 1.01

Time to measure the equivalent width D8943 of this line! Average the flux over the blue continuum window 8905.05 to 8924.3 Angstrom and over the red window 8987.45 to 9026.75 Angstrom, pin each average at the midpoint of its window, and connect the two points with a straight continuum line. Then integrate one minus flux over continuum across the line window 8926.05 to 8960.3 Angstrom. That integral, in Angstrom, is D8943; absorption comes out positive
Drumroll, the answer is -0.9 Angstrom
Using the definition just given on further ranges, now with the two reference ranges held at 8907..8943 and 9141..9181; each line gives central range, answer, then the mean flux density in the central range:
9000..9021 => 1.0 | 14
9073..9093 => 0.1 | 14.4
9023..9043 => 0.4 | 14.3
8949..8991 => 0.0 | 14.7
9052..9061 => 0.1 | 14.4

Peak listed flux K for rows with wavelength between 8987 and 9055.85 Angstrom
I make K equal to 15.01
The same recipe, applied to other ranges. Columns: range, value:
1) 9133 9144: 14.46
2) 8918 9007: 15.47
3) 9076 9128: 14.72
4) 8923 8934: 15.37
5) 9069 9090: 14.9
